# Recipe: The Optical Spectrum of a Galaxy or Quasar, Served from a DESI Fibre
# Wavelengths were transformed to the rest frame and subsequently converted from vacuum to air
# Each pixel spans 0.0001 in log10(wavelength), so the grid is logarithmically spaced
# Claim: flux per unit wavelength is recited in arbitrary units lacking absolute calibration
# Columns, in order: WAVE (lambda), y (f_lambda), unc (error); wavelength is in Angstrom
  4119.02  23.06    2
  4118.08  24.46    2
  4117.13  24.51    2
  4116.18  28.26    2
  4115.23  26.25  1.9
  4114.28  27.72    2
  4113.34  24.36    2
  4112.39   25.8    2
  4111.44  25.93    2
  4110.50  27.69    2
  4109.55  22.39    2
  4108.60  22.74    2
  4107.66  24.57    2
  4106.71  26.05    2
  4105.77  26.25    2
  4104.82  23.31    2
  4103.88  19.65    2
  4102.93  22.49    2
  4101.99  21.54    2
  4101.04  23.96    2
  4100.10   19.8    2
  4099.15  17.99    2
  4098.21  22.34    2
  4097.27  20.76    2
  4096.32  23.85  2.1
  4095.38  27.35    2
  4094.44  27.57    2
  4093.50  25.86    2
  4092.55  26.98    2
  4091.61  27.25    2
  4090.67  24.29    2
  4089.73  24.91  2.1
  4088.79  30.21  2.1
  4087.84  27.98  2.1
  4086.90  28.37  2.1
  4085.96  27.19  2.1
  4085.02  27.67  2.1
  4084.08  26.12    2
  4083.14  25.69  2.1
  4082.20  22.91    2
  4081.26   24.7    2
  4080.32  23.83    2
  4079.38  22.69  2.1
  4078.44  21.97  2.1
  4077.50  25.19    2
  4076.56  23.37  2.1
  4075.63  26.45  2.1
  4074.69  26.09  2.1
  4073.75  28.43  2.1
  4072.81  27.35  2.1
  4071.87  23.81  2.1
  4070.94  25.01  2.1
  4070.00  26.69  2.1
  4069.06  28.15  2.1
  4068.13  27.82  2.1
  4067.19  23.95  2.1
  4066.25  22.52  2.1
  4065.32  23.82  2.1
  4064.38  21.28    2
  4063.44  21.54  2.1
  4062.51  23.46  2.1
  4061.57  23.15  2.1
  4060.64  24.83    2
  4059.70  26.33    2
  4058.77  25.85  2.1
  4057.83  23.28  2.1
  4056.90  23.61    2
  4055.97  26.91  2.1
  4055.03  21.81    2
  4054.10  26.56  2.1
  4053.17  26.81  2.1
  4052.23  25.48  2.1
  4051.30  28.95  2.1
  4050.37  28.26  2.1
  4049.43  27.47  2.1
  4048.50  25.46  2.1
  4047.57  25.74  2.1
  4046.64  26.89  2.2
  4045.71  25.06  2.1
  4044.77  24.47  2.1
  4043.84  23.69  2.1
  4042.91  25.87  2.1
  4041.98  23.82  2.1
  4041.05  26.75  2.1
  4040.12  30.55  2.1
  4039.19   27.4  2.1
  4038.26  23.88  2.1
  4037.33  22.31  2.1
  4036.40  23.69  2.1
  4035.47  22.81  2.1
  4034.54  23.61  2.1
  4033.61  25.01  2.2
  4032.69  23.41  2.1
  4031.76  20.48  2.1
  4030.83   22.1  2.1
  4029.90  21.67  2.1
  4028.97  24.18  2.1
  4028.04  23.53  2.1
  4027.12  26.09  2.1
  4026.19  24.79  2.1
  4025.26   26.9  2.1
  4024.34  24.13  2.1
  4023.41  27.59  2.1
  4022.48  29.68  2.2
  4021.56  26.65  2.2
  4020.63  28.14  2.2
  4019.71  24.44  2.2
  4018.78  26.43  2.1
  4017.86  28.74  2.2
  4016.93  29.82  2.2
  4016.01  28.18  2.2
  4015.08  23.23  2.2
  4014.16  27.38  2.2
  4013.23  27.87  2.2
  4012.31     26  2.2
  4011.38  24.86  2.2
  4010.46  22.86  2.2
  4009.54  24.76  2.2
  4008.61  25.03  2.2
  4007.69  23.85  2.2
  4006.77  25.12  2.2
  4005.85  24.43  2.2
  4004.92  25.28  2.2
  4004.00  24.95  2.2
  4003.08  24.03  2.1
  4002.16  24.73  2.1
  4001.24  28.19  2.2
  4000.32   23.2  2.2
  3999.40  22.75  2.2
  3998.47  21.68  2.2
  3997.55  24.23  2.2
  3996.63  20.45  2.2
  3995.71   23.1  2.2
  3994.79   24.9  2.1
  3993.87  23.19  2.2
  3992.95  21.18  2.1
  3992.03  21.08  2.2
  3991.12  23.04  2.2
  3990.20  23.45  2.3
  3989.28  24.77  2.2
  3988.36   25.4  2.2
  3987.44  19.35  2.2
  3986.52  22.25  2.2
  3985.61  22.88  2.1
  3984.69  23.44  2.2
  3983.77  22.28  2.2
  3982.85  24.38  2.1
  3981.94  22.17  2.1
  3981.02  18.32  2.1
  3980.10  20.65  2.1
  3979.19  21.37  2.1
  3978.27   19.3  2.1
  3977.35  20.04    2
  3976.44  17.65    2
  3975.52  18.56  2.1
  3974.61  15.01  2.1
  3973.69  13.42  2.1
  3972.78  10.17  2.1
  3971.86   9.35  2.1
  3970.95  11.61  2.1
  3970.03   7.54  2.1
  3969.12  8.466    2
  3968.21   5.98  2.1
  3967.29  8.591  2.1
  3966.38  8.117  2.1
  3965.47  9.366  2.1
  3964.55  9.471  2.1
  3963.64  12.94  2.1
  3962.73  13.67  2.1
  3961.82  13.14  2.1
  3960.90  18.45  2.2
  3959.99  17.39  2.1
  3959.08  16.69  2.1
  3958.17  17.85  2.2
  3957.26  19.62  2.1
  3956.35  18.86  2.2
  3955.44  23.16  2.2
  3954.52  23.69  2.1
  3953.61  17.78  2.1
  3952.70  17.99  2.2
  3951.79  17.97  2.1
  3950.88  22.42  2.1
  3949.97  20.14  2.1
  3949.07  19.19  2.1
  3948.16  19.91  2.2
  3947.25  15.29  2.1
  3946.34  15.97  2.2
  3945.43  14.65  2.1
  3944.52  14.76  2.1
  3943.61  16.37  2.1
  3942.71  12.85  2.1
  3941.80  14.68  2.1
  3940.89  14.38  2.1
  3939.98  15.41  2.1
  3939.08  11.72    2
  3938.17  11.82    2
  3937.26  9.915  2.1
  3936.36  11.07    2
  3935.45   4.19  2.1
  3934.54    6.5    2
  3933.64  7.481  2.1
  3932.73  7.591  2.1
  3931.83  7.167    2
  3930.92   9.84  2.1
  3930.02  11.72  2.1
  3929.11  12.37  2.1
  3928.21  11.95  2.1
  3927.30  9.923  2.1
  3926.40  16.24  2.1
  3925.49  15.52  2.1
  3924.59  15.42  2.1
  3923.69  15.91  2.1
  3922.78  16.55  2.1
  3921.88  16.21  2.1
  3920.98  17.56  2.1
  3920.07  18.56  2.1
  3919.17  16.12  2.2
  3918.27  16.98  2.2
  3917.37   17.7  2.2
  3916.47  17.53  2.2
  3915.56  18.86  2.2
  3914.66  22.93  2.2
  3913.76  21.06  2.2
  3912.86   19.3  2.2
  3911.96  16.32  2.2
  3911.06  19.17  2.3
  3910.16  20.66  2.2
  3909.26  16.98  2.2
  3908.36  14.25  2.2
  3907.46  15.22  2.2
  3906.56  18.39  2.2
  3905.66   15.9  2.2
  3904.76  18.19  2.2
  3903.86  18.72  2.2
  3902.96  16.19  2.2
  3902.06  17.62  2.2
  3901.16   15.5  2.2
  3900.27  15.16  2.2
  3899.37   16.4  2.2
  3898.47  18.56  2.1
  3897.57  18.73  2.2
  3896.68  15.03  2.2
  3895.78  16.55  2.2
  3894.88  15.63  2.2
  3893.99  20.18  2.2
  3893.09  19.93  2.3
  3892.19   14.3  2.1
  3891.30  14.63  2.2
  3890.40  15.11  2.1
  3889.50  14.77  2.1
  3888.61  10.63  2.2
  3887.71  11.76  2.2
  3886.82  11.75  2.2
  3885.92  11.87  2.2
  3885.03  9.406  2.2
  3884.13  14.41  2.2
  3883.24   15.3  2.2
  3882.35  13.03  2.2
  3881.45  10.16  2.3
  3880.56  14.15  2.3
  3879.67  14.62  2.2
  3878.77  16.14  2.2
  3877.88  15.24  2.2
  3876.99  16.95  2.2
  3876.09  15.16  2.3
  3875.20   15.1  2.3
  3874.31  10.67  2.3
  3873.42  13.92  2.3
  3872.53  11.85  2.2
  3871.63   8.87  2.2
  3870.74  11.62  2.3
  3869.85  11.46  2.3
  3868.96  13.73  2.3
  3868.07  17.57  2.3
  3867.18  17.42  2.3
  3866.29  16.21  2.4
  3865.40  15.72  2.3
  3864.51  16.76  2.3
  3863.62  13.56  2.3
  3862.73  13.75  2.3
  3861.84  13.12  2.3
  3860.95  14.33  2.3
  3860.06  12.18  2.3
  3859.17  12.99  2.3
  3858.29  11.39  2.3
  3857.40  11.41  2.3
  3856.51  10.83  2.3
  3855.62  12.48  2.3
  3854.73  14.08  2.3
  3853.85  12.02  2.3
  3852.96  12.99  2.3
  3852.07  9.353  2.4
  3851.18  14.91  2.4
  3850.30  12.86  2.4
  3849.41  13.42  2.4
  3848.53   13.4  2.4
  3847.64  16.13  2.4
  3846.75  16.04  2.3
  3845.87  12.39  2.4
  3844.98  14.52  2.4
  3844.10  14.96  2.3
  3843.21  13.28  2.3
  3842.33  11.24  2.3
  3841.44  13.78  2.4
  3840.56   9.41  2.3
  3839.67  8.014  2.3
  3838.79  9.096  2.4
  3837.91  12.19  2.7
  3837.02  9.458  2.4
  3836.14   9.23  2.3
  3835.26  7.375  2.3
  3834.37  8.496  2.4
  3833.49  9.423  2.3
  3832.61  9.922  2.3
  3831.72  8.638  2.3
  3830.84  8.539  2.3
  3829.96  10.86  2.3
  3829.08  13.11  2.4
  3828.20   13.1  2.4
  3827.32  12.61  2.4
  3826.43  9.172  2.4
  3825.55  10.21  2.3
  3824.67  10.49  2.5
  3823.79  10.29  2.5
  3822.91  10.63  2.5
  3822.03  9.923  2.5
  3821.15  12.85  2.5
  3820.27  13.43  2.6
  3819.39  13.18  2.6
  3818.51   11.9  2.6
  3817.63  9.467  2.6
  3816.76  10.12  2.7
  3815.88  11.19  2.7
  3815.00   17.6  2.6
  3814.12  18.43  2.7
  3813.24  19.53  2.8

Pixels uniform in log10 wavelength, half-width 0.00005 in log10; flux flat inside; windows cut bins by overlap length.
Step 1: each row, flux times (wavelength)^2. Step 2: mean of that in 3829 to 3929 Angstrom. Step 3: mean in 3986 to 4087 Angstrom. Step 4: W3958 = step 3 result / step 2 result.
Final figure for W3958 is 1.88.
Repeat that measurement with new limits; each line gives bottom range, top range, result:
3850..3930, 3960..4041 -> 1.52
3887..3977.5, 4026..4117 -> 1.77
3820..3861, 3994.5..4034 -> 2.35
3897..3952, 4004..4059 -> 1.74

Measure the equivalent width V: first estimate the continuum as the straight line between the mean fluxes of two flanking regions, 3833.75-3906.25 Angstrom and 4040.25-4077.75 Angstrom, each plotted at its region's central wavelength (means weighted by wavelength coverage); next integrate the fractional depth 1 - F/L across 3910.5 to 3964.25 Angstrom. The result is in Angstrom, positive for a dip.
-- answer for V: 7.0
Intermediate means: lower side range 13.8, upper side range 25.3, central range 15.5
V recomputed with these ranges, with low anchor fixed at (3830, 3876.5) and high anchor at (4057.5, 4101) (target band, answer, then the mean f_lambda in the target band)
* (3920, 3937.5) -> 4.8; 12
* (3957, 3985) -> 5.5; 15.3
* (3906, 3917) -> -1.9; 18.4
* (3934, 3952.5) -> 3.2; 14.5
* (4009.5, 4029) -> -4.2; 26.3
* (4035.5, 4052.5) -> -2.1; 25.8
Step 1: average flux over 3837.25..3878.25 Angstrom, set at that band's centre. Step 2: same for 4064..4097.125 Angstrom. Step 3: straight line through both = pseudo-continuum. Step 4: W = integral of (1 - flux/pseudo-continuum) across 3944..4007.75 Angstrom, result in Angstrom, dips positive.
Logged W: 3.2 Angstrom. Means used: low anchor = 13.2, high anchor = 25.6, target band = 18.9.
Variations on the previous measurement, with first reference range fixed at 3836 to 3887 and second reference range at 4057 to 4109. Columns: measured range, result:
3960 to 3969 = 3.5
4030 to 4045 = -1.3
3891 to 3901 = -1.3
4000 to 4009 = -1.9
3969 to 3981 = 2.5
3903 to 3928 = -2.0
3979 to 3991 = -1.7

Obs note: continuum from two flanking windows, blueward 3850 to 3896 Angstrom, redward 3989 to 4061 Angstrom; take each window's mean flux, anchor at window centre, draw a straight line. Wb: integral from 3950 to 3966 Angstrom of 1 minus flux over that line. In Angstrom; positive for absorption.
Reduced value 2.3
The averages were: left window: 13.7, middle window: 17.1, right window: 25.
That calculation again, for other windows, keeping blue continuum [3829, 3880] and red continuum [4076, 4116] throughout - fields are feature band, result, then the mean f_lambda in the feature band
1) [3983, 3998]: -2.6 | 22.8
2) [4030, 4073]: -4.6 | 24.9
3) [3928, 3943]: 5.5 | 10.6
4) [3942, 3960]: -0.6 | 18.1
